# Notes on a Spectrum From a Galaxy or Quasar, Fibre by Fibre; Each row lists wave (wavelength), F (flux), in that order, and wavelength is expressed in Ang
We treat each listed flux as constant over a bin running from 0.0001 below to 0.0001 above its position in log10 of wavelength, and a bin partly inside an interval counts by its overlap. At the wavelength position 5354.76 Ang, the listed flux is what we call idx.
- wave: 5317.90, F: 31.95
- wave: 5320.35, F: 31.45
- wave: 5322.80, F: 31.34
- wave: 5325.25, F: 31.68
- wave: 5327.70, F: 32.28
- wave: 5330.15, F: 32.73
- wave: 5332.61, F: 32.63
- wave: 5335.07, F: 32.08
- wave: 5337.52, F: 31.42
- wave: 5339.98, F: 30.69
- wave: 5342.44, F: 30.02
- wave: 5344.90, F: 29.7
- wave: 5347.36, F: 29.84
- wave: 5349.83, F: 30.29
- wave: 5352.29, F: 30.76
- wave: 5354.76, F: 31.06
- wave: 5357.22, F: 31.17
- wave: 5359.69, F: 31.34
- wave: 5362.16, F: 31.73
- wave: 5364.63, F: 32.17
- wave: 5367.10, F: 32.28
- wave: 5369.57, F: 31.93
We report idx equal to 31.06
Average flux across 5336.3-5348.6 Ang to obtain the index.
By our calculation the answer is 30.3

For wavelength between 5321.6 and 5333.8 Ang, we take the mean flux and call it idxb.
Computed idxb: 32.1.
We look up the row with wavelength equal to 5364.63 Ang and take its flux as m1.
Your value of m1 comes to 32.17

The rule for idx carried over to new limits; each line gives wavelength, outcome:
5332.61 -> 32.63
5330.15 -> 32.73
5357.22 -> 31.17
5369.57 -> 31.93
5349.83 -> 30.29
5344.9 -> 29.7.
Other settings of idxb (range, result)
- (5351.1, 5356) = 30.9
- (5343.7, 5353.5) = 30.1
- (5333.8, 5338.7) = 31.8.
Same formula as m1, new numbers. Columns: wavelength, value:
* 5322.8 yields 31.34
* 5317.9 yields 31.95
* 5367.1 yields 32.28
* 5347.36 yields 29.84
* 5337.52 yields 31.42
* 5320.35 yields 31.45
